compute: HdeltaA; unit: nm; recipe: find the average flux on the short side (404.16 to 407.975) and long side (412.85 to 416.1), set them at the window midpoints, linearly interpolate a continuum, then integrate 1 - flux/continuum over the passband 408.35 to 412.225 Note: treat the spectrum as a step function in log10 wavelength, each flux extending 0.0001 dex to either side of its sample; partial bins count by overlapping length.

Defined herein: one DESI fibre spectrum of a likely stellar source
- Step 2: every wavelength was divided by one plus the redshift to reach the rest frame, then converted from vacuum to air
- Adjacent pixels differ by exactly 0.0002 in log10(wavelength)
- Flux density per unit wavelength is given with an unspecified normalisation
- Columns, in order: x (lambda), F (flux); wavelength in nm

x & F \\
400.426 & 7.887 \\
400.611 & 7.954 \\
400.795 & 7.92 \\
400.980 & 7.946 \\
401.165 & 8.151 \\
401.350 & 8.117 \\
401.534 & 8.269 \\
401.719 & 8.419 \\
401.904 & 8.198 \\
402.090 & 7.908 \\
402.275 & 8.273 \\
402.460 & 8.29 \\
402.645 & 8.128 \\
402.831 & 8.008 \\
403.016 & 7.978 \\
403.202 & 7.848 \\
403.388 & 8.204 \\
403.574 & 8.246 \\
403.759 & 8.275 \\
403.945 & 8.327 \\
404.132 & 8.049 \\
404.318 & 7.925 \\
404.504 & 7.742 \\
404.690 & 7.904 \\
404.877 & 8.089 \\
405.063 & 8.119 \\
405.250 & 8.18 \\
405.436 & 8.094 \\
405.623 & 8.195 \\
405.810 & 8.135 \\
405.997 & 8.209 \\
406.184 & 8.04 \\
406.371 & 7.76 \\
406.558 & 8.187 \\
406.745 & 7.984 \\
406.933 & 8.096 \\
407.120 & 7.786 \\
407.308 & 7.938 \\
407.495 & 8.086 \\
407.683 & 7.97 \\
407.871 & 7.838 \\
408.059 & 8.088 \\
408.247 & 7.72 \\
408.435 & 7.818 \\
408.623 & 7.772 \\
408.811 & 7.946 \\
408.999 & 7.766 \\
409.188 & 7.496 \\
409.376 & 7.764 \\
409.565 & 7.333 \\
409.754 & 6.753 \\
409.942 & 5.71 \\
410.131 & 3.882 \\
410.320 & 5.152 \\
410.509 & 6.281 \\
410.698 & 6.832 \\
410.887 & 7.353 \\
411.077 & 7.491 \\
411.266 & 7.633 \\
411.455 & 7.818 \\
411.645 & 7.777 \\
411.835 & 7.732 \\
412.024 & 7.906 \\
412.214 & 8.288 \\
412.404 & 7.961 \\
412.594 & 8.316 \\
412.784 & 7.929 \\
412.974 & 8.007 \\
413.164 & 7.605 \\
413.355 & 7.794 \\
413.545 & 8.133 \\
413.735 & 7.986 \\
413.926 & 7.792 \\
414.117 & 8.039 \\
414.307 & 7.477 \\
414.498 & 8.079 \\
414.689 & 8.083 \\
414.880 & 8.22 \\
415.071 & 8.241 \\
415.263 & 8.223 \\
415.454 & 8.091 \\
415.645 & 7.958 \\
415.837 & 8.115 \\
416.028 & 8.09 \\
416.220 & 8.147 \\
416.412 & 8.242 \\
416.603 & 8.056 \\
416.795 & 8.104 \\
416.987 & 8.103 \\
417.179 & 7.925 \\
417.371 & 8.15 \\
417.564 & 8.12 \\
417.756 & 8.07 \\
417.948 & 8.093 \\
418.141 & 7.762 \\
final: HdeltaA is 0.42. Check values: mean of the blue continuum 8.02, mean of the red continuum 8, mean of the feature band 7.14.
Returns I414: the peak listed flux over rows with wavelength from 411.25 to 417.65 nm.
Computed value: 8.316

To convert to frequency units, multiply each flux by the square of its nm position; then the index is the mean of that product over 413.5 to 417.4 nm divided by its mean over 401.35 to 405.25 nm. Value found 1.1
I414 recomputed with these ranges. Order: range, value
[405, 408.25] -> 8.209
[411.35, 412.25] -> 8.288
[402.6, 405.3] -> 8.327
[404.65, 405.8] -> 8.195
